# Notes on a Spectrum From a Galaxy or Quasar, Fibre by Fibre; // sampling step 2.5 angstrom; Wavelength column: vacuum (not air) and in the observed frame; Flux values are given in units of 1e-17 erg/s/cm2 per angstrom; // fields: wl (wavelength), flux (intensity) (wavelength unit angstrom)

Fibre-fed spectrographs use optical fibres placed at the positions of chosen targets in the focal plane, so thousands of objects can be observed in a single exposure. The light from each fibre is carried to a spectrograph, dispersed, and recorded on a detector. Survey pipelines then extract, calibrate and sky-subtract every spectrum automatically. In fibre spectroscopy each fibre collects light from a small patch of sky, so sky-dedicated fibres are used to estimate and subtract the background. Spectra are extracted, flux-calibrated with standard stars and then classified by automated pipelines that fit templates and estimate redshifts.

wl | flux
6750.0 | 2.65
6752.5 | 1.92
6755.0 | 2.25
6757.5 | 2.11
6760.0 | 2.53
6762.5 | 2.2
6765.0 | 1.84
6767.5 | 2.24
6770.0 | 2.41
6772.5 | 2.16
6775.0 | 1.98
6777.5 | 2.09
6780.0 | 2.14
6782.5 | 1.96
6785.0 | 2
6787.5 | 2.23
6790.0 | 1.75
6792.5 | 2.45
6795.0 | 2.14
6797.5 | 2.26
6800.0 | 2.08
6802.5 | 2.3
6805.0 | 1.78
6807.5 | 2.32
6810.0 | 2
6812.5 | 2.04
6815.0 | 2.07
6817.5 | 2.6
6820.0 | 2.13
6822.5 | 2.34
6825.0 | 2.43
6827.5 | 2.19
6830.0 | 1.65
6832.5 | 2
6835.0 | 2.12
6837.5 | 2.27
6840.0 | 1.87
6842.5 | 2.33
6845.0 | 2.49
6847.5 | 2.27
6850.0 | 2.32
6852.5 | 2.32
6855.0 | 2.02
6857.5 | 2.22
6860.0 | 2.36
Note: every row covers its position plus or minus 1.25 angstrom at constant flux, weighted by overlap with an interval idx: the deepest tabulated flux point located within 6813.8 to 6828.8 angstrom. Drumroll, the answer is 2.07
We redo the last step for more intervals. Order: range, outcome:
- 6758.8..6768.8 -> 1.84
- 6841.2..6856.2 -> 2.02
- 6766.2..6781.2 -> 1.98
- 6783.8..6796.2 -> 1.75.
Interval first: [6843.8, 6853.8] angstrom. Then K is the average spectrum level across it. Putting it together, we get 2.35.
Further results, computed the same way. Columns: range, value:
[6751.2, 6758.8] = 2.1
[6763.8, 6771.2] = 2.16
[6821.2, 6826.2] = 2.38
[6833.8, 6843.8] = 2.15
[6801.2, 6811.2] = 2.1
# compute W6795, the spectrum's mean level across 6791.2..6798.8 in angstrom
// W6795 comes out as 2.28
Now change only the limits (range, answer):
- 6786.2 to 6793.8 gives 2.14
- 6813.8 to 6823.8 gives 2.29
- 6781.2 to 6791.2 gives 1.99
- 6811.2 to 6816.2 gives 2.05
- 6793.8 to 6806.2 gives 2.11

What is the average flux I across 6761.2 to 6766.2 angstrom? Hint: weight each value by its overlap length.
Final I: 2.03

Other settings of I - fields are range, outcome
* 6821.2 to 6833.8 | 2.12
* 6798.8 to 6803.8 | 2.19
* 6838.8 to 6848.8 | 2.24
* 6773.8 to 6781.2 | 2.07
